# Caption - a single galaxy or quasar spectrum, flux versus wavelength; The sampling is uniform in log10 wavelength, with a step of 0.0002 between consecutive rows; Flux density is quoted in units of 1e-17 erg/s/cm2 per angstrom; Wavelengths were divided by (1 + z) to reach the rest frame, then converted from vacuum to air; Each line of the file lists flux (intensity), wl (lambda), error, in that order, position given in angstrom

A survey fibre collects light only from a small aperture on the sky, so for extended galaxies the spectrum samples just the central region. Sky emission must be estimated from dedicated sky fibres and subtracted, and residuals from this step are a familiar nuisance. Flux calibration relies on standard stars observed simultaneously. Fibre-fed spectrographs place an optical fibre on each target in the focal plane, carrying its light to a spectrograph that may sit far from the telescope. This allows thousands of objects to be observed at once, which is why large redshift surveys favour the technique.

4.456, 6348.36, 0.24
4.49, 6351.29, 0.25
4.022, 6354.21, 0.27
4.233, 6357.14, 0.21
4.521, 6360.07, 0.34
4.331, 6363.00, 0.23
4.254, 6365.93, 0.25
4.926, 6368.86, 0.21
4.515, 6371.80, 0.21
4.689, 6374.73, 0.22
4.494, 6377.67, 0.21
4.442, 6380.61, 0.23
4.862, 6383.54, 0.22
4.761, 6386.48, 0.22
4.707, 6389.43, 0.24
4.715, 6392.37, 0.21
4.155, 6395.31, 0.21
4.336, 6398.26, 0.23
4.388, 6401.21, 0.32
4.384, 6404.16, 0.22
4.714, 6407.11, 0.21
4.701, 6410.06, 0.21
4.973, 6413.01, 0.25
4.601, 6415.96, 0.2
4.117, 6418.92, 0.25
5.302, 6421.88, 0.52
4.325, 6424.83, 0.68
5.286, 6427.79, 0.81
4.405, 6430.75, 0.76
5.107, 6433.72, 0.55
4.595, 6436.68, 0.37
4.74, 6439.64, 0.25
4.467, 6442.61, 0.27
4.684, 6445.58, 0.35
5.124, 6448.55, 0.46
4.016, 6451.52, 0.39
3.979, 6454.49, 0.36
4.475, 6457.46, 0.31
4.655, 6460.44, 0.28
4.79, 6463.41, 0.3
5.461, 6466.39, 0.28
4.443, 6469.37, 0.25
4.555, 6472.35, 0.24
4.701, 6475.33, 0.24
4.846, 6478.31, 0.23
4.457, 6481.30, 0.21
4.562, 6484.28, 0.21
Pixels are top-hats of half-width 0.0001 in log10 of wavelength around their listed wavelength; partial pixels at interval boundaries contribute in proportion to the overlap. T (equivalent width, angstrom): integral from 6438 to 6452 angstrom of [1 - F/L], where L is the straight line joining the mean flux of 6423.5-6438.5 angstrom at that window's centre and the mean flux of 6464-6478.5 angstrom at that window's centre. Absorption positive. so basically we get 0.3 angstrom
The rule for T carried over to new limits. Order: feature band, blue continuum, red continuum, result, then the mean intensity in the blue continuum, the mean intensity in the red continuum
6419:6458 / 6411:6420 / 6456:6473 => 0.17 angstrom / 4.59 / 4.74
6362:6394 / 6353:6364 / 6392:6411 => -1.81 angstrom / 4.28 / 4.46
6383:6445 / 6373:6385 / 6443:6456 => -1.50 angstrom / 4.62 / 4.45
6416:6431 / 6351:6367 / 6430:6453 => -0.43 angstrom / 4.3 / 4.65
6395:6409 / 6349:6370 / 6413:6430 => 0.61 angstrom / 4.39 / 4.74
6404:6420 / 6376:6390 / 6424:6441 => 0.35 angstrom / 4.65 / 4.76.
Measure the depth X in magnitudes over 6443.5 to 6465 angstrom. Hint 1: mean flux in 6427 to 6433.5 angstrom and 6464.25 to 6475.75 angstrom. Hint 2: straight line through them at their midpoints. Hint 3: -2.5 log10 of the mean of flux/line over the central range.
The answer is 0.065 mag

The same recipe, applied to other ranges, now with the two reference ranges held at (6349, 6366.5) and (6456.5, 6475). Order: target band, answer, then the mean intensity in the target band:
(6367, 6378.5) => -0.07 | 4.65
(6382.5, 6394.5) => -0.07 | 4.72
